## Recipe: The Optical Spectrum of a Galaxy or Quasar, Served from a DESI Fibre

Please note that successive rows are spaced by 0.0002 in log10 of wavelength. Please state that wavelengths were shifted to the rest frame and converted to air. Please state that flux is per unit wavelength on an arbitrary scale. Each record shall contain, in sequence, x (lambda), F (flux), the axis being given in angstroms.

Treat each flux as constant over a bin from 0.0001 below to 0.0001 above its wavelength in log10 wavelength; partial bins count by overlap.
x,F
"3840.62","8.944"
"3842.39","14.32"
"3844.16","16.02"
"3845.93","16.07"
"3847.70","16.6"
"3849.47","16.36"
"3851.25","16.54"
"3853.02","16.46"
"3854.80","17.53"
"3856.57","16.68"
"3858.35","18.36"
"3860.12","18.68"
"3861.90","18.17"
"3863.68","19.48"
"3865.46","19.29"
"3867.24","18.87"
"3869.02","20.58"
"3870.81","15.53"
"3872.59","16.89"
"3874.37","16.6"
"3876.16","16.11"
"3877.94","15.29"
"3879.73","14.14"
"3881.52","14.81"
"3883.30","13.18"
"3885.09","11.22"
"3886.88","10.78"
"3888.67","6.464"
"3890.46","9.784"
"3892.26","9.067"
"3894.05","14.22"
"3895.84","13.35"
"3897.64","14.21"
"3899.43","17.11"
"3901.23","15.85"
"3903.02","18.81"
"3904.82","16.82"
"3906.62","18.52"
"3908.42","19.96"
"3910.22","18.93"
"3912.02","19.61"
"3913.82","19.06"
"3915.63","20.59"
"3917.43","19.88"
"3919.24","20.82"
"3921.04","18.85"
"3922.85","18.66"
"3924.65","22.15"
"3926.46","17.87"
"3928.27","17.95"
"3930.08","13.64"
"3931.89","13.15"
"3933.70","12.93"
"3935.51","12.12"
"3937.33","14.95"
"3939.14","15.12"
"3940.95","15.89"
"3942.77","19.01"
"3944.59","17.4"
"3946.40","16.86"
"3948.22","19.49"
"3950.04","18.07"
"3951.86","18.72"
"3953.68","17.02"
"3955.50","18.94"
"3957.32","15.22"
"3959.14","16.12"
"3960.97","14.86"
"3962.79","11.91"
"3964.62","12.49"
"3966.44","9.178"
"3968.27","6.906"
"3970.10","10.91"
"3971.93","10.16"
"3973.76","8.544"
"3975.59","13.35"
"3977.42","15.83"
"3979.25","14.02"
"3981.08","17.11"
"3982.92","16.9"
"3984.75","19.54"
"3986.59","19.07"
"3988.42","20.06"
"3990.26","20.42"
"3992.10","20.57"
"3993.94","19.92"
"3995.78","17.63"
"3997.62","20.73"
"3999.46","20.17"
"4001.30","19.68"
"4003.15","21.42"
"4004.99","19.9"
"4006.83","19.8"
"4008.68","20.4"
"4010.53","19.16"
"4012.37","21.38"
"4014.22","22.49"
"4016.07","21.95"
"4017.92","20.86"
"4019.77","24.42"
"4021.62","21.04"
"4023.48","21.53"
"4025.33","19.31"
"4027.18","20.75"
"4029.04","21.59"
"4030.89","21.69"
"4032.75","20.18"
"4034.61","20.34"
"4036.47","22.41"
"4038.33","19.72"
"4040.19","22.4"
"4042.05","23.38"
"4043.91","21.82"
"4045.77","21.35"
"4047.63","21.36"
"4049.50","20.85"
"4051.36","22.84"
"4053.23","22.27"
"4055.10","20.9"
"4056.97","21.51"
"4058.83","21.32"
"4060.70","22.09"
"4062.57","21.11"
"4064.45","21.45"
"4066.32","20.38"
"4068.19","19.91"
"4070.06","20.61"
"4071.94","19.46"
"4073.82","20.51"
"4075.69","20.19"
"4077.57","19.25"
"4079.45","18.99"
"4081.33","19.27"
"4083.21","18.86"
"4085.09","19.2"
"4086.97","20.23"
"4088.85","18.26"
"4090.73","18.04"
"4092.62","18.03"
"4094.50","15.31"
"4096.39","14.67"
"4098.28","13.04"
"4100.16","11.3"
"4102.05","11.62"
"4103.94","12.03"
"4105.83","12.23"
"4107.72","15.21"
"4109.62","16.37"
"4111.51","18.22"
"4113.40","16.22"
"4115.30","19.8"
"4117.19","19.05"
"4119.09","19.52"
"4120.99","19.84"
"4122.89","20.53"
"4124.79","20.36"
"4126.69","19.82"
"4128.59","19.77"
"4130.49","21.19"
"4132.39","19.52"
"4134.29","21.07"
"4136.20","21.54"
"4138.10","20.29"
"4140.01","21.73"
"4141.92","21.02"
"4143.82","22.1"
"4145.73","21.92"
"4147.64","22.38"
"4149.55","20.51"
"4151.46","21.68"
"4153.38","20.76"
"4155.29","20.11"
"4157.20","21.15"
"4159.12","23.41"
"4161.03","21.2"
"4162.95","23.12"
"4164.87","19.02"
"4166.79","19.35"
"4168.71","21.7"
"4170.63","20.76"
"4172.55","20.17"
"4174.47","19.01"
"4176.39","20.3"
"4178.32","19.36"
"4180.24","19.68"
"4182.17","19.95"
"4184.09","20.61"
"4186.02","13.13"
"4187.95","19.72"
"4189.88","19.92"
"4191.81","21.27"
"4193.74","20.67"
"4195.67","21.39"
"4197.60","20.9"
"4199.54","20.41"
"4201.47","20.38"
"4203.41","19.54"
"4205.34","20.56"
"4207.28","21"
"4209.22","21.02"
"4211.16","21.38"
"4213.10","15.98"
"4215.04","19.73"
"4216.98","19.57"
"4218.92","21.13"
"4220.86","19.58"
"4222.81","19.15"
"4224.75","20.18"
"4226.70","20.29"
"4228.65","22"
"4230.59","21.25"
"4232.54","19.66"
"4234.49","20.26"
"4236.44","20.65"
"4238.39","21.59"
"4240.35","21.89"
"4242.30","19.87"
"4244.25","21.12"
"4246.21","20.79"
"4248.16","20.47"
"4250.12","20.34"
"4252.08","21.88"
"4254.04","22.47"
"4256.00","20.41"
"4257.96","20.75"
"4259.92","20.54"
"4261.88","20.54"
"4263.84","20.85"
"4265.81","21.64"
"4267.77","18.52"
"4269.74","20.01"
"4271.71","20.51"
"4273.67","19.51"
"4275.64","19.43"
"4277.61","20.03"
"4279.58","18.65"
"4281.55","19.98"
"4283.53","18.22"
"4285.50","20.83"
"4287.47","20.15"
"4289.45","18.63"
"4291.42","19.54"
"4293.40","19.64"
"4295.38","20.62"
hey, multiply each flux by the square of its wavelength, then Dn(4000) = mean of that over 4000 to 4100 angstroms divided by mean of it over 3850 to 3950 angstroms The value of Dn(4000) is 1.3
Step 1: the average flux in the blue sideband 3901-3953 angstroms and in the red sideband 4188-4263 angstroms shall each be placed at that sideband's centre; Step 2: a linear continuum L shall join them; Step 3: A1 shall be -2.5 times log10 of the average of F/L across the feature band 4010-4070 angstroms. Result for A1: -0.142 mag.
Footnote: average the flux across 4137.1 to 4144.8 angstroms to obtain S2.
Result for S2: 21.3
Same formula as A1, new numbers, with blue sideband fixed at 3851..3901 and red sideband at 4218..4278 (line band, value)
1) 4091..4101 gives 0.24 mag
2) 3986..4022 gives -0.20 mag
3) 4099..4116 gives 0.26 mag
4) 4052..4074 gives -0.17 mag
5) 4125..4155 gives -0.11 mag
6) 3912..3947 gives -0.08 mag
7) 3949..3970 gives 0.15 mag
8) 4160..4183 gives -0.05 mag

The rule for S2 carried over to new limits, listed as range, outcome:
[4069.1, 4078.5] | 20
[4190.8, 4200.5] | 20.9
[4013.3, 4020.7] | 22.4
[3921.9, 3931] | 18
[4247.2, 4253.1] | 20.9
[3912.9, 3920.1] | 20.1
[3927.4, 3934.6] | 14.4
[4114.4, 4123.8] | 19.7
